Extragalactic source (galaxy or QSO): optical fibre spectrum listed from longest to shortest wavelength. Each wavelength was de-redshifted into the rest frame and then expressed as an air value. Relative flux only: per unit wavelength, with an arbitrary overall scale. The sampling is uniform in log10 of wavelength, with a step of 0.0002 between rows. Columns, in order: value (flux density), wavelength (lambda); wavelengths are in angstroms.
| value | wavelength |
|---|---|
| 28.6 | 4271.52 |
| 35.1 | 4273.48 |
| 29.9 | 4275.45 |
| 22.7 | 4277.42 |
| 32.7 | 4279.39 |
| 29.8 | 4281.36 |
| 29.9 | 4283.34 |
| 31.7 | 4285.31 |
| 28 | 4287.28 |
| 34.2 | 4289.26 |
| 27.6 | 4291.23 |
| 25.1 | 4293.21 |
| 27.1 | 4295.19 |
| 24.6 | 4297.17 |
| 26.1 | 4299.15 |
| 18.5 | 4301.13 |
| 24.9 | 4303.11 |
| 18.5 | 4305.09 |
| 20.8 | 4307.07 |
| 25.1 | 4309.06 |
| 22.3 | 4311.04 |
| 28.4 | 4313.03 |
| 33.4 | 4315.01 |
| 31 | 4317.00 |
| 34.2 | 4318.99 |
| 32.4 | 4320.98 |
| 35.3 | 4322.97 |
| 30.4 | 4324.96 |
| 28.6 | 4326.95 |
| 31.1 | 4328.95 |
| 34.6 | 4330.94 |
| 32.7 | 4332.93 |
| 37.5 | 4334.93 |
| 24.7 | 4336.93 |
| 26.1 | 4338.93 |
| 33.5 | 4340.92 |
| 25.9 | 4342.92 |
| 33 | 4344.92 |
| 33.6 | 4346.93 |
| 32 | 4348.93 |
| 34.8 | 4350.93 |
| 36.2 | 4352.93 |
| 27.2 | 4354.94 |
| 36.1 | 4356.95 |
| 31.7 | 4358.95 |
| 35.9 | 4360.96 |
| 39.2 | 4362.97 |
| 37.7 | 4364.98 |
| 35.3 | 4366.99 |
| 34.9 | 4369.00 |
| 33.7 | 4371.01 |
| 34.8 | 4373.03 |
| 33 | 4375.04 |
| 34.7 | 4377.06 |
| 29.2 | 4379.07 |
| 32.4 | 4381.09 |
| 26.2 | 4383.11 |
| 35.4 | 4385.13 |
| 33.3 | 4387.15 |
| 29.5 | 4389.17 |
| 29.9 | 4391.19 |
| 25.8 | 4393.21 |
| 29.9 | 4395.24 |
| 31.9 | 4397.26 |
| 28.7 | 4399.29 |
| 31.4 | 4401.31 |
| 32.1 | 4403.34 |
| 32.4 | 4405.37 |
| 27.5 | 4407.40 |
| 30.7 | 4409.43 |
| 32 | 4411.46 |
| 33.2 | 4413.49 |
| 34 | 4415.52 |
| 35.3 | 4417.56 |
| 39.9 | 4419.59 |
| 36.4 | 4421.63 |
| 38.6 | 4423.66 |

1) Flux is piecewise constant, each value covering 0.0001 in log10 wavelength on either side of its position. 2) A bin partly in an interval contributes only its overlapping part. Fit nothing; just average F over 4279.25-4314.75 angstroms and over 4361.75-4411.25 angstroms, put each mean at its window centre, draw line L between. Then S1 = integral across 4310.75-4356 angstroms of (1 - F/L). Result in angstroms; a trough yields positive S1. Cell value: -4.3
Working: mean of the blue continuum 26.4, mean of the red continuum 32.1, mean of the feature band 31.4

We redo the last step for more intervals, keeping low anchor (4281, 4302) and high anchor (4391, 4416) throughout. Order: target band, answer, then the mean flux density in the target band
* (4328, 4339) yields -1.10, 31.5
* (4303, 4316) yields 1.51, 24.8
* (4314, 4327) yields -1.90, 32.5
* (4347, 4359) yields -1.60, 33.2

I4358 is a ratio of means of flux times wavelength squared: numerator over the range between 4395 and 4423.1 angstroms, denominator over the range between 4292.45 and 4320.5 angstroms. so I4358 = 1.33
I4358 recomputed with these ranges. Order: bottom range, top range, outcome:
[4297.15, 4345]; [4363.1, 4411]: 1.15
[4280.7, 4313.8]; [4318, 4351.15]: 1.24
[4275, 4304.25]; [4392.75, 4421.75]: 1.24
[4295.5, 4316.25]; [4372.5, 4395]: 1.32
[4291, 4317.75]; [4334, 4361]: 1.29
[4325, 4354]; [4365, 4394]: 1.04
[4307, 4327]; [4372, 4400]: 1.08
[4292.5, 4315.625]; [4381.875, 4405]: 1.30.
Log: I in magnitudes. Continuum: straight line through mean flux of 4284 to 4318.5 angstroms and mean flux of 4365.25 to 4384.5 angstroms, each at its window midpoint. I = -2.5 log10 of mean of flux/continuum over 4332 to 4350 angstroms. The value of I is -0.04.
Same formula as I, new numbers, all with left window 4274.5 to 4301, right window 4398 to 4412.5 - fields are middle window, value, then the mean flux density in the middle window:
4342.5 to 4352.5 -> -0.11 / 32.5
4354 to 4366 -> -0.17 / 34.7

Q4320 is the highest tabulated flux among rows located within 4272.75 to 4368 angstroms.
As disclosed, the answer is 39.2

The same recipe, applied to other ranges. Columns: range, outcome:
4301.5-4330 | 35.3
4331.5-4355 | 37.5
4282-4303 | 34.2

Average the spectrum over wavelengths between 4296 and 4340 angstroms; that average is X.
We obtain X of 28.3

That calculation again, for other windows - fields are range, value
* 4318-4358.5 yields 32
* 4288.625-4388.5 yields 30.7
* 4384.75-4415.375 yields 30.9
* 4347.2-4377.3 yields 34.5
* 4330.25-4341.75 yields 31.4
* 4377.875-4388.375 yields 31.3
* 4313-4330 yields 31.8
